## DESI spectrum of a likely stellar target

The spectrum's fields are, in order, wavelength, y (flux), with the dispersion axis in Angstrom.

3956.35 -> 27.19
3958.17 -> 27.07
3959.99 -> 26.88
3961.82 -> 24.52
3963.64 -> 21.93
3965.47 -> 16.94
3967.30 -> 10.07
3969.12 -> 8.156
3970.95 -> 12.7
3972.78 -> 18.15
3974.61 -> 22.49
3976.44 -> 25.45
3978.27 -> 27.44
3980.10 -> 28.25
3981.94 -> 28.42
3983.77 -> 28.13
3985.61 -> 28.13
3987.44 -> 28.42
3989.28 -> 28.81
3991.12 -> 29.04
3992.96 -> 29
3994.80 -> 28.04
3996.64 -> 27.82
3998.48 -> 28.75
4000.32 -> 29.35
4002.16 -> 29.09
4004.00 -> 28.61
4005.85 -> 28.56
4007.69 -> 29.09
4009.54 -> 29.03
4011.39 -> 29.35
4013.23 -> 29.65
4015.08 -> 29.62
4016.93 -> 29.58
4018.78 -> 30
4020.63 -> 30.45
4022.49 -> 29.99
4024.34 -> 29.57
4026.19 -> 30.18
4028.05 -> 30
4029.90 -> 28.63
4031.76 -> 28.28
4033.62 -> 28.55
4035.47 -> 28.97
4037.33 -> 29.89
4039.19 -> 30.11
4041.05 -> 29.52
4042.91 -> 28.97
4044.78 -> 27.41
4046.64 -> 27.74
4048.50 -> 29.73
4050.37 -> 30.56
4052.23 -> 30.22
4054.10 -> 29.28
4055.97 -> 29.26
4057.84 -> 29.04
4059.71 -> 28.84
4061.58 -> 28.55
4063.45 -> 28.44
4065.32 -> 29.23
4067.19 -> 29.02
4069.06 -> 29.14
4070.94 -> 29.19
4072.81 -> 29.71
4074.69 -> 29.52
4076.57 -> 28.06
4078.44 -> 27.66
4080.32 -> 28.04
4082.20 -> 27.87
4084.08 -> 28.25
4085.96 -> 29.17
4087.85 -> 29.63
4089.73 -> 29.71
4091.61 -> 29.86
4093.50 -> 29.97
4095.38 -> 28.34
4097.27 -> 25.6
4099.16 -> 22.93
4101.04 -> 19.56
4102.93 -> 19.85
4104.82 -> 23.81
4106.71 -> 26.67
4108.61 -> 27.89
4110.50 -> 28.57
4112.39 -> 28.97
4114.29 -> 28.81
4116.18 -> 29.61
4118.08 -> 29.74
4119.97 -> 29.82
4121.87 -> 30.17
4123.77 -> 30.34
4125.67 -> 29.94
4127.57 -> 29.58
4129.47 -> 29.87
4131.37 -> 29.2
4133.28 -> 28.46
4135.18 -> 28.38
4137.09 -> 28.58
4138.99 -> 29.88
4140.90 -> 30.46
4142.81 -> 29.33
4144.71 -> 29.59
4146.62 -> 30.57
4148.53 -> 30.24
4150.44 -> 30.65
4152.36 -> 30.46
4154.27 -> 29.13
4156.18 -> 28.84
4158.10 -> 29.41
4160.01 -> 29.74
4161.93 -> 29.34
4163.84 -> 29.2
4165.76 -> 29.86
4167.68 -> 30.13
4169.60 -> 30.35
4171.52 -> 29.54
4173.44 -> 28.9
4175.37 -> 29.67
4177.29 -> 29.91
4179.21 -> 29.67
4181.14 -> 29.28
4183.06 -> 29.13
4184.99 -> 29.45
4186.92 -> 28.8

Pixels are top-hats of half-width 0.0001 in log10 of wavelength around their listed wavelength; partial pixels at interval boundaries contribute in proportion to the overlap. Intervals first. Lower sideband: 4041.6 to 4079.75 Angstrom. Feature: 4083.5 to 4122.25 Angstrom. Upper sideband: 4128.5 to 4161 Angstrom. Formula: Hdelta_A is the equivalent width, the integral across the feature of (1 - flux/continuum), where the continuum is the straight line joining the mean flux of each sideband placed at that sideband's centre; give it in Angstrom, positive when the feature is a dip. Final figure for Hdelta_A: 2.4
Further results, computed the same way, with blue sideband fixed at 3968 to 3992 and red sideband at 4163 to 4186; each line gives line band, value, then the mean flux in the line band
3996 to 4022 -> -4.61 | 29.2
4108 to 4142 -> -1.45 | 29.4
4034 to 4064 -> -3.67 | 29.2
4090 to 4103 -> 0.75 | 25.8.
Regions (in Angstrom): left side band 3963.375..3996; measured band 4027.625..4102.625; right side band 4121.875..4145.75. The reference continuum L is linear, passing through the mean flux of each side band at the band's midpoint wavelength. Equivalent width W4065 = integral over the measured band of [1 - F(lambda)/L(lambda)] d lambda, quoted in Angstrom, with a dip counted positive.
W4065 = -4.9 Angstrom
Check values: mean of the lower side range 23.4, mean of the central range 28.5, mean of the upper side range 29.5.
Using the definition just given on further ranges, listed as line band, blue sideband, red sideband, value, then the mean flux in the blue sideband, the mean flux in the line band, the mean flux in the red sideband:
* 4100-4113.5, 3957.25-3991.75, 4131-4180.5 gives 1.4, 23.2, 25.1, 29.6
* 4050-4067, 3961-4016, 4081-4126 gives -1.5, 25.5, 29.2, 27.7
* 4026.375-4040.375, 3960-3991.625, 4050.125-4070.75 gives -1.1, 22.8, 29.3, 29.2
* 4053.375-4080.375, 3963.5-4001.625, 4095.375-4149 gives -2.4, 24.2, 28.9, 28.1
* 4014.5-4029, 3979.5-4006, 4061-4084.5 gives -0.7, 28.6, 29.9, 28.7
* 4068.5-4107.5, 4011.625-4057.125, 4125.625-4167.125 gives 3.0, 29.4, 27.2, 29.6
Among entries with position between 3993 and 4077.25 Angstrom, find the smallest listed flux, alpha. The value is 27.41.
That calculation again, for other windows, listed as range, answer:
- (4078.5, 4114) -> 19.56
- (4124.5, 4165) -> 28.38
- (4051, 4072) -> 28.44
